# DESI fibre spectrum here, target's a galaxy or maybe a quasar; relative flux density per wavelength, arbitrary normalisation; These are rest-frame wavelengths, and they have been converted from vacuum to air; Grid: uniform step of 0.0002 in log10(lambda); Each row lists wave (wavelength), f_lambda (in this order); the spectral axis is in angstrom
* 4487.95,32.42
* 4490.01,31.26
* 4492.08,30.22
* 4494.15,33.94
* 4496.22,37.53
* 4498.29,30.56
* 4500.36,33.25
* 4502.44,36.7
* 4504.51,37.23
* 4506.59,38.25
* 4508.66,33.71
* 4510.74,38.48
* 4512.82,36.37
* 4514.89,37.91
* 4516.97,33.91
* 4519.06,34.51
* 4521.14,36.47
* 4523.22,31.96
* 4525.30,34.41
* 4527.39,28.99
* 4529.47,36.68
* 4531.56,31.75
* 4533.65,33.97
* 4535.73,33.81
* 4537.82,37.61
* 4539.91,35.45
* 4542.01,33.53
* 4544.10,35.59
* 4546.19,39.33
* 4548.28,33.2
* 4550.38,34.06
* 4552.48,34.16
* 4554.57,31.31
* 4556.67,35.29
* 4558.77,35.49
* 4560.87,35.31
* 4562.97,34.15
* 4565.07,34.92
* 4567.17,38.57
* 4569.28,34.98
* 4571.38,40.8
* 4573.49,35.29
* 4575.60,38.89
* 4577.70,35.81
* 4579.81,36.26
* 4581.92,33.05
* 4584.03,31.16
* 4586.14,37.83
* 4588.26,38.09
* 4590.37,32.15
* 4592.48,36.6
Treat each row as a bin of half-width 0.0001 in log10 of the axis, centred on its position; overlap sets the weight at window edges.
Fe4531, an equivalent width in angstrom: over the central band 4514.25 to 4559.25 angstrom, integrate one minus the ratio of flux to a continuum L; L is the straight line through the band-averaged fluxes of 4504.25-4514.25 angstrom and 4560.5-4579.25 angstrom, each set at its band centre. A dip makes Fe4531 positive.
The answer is 2.7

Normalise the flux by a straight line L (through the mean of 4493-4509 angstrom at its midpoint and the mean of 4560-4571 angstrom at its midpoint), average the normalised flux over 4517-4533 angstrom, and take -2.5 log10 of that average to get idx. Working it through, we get 0.06 mag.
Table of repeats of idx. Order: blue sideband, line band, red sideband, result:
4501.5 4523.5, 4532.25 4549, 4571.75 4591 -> 0.02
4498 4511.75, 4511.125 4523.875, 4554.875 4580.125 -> 0.01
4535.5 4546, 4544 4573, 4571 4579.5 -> 0.03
